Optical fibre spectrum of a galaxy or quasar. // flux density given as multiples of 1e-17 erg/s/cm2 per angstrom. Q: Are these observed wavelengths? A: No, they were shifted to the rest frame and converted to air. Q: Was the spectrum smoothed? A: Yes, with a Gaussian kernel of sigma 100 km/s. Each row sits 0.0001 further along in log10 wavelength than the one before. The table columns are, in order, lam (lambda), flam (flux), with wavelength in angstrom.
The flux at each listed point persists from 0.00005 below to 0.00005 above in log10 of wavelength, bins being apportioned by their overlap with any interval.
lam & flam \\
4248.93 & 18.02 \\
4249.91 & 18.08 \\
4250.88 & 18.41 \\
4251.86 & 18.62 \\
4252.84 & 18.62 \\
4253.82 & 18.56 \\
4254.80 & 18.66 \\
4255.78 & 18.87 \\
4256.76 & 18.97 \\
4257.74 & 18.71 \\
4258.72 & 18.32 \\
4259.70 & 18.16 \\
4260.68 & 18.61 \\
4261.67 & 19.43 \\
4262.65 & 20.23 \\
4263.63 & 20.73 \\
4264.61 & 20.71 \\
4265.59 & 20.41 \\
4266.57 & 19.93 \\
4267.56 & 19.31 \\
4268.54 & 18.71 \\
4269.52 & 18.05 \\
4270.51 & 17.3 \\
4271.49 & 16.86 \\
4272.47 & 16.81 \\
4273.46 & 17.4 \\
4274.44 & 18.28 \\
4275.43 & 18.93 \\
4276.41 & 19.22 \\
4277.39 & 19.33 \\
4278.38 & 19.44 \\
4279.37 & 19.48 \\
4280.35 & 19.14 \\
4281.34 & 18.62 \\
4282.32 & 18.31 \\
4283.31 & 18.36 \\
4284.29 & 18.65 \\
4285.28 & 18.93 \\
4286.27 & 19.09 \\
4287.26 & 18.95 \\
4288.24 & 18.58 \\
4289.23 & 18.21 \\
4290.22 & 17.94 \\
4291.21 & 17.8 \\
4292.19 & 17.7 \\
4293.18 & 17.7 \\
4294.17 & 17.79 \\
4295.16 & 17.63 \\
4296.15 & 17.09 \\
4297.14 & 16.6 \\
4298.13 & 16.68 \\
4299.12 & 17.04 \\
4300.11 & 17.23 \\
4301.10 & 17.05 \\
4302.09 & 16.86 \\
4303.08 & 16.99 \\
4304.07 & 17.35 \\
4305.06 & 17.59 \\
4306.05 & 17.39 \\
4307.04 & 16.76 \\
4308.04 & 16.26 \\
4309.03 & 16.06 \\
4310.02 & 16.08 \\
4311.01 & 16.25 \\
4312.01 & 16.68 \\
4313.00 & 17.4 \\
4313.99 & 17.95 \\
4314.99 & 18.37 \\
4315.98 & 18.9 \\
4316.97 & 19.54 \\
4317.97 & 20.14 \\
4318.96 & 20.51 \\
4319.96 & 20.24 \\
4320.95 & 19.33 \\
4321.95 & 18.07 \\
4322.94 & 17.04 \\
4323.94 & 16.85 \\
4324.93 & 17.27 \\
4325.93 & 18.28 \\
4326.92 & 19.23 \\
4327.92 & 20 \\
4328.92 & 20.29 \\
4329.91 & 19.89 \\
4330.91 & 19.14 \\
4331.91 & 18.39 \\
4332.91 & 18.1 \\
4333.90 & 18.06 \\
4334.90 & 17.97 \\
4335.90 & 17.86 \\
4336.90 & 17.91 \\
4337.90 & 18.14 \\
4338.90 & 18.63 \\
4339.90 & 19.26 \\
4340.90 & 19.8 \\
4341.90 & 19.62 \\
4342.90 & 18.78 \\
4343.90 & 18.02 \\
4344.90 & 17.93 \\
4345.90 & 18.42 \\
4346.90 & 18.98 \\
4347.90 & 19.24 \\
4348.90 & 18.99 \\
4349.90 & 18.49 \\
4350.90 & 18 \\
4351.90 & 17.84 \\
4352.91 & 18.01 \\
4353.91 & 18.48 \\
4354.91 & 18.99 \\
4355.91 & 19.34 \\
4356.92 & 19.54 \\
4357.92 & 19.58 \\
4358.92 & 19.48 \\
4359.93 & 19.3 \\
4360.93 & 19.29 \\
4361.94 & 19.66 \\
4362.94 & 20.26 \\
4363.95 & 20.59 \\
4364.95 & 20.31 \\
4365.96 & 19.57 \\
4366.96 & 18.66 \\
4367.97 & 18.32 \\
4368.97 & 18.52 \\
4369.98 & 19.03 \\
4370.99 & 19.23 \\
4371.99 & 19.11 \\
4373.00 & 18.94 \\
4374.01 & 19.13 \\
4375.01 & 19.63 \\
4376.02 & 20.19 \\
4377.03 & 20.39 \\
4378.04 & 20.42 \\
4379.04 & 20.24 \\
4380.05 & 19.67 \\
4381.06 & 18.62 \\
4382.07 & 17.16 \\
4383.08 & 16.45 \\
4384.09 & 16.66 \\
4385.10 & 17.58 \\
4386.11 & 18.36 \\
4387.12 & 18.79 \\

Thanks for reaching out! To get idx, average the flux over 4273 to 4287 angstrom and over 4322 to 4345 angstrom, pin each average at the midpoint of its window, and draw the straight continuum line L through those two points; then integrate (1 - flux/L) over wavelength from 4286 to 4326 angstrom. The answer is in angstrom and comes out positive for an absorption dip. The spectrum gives 2.0 angstrom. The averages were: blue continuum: 18.8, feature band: 17.7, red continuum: 18.5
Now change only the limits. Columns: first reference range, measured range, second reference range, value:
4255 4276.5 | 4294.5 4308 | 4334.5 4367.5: 1.3 angstrom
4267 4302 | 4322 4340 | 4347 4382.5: 0.3 angstrom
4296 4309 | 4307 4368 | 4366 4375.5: -2.2 angstrom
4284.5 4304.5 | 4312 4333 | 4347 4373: -0.6 angstrom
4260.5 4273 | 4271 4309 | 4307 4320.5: 1.3 angstrom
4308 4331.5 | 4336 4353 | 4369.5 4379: 0.3 angstrom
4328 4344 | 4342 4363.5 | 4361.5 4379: 0.3 angstrom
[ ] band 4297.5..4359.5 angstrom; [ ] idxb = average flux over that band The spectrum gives 18.3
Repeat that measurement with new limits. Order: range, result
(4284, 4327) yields 17.8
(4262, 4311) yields 18.1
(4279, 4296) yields 18.4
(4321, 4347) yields 18.5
